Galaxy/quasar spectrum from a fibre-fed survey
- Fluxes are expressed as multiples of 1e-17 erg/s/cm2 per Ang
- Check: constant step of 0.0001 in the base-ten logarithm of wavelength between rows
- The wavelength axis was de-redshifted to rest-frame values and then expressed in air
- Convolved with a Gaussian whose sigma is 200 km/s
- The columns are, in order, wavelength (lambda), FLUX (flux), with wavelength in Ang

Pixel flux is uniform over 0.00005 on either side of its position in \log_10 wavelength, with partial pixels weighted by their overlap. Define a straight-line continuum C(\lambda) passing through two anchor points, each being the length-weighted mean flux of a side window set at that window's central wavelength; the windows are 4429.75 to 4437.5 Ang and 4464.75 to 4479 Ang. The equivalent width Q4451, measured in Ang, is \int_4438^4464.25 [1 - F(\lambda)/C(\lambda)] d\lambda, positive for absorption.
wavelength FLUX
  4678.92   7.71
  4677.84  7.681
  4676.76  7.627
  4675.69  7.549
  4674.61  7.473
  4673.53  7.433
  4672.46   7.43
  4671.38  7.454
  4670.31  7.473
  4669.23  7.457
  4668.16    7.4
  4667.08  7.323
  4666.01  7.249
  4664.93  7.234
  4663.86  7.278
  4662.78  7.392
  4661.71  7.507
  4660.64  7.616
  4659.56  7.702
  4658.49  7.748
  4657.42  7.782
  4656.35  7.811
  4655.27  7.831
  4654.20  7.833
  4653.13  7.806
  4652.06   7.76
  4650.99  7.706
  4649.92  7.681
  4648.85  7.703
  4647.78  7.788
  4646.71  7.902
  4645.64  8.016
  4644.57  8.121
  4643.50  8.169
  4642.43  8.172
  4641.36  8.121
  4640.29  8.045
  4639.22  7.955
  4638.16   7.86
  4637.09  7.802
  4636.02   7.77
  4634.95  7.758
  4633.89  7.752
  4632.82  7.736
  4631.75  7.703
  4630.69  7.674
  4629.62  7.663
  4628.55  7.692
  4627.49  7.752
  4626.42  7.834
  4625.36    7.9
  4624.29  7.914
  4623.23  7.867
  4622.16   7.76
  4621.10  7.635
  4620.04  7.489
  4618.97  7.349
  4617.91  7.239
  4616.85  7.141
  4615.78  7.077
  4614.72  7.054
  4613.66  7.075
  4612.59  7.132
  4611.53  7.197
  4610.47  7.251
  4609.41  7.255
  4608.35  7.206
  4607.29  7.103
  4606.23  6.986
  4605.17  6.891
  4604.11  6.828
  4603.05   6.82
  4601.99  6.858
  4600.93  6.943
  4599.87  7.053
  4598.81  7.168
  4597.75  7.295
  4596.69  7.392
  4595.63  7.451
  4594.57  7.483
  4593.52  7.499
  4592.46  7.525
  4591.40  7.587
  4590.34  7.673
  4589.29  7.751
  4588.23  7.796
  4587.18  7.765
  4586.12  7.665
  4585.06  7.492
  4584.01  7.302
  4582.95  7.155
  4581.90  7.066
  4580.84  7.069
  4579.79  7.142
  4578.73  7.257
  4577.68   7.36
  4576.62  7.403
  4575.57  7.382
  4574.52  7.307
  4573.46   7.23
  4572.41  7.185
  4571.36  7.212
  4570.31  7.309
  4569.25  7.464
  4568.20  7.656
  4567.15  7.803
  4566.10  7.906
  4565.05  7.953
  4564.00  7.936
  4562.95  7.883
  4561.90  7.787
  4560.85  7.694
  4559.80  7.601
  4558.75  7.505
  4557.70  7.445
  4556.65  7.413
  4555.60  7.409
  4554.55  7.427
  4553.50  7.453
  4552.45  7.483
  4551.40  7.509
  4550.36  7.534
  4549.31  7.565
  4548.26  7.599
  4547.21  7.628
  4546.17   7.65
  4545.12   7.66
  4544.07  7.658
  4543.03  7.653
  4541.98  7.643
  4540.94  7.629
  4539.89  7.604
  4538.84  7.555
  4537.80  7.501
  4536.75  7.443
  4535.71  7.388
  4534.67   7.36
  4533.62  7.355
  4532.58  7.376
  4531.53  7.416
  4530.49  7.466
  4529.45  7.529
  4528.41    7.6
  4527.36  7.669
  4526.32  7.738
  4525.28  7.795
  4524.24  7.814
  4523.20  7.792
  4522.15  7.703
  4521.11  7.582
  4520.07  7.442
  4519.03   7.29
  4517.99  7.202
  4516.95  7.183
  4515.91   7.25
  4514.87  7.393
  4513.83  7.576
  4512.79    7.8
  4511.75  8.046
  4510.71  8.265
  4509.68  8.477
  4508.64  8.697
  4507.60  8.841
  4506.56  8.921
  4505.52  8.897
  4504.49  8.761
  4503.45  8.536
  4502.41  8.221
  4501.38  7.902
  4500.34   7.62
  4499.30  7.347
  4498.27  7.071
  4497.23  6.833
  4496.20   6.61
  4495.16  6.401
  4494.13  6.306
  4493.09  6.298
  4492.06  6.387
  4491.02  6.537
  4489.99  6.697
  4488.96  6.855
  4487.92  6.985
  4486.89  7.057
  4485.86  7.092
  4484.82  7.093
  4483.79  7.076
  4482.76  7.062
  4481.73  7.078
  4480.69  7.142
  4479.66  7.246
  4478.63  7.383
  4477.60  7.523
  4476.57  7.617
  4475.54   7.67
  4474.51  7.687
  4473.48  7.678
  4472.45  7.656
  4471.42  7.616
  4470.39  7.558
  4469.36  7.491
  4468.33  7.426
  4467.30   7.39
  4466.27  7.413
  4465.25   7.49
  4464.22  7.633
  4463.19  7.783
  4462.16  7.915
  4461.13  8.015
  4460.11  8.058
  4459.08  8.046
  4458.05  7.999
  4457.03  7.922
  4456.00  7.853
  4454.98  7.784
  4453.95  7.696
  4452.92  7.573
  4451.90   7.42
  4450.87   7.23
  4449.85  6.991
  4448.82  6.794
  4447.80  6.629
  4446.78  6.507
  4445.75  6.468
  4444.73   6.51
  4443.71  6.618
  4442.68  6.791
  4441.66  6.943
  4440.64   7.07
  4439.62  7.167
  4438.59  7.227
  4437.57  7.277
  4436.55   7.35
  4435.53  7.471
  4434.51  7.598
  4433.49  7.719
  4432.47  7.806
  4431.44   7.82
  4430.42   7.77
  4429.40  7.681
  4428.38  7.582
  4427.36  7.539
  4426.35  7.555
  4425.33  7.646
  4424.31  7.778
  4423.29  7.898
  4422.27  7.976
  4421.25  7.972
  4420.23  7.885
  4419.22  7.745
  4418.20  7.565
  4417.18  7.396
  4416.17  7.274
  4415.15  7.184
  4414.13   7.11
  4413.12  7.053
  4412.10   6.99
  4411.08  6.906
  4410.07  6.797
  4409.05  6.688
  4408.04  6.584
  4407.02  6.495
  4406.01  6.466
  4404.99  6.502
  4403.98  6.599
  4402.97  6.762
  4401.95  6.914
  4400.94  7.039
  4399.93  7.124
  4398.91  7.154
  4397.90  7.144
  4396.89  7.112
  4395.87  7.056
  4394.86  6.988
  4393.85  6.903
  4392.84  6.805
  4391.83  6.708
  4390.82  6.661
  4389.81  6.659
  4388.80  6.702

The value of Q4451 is 0.9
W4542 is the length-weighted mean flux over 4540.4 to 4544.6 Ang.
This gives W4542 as 7.65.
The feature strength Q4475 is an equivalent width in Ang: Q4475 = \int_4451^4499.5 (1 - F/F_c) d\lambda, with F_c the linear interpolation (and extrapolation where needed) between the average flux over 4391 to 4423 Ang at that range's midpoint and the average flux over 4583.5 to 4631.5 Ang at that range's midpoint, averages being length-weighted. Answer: -1.0 Ang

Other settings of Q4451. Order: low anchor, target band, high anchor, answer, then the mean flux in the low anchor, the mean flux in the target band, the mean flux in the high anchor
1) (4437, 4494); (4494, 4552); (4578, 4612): -3.1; 7.27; 7.66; 7.28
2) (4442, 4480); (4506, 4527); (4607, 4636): -1.1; 7.43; 7.84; 7.5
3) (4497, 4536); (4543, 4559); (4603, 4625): 0.1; 7.78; 7.53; 7.27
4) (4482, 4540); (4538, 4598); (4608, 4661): 0.5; 7.49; 7.52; 7.68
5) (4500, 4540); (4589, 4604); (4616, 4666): 0.9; 7.8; 7.3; 7.73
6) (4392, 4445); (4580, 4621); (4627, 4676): 1.7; 7.21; 7.27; 7.7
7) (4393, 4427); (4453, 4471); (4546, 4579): -1.1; 7.16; 7.73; 7.53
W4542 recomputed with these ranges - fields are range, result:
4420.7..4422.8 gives 7.95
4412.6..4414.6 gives 7.09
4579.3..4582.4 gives 7.09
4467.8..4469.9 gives 7.45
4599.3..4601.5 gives 6.99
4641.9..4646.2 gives 8.11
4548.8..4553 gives 7.53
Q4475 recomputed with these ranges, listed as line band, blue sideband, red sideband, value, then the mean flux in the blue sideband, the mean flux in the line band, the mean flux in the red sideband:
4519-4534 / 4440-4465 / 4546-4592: -0.27 Ang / 7.35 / 7.58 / 7.51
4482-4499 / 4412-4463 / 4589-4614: 1.36 Ang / 7.44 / 6.79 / 7.22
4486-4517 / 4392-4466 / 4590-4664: -0.59 Ang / 7.29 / 7.53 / 7.55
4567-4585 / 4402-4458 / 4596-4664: 0.40 Ang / 7.26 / 7.31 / 7.55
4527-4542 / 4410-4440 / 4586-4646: 0.03 Ang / 7.5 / 7.49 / 7.52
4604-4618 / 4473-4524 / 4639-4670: 1.00 Ang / 7.47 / 7.11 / 7.72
